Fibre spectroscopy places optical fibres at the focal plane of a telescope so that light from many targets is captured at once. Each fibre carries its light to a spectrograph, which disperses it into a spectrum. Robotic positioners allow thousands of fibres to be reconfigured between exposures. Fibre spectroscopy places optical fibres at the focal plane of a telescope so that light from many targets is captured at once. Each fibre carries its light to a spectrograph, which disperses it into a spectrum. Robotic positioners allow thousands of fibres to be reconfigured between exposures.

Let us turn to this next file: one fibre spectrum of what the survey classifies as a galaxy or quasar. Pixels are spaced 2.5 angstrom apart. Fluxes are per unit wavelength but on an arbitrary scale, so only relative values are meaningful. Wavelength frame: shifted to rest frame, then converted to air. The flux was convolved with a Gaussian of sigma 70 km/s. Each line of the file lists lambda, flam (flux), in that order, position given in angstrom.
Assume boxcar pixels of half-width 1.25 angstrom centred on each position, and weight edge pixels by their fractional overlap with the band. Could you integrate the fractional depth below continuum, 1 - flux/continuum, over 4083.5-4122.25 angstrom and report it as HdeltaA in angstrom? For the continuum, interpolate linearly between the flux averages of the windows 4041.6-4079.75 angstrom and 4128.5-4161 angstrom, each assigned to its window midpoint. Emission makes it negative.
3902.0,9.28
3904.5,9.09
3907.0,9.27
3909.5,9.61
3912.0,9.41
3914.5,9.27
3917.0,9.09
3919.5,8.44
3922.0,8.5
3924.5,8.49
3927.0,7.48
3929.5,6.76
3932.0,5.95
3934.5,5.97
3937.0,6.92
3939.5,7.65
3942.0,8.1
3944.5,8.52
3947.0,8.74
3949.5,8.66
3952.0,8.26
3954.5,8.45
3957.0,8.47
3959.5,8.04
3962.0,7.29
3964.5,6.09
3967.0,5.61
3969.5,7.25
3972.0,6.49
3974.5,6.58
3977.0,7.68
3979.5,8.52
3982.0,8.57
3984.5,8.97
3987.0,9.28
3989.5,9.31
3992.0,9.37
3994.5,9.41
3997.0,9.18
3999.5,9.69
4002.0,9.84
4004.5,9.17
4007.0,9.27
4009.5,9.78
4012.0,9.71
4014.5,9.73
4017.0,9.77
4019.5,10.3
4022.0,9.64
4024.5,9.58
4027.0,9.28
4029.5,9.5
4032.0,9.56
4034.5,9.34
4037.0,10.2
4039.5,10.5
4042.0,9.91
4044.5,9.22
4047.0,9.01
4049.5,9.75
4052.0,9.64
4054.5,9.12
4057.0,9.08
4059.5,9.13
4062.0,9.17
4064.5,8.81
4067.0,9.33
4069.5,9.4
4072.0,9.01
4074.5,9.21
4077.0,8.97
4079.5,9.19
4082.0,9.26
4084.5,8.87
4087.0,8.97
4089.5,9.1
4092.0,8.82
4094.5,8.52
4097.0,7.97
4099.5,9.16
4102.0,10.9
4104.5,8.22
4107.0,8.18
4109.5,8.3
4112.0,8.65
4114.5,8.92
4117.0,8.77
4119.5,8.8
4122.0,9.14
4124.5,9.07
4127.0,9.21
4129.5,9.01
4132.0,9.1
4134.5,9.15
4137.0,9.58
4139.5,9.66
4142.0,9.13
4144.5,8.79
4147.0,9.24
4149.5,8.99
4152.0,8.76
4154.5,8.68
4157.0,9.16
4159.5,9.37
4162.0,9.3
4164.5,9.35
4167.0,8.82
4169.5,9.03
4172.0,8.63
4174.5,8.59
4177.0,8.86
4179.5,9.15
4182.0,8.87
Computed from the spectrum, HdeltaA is 1.5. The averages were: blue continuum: 9.23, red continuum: 9.13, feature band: 8.82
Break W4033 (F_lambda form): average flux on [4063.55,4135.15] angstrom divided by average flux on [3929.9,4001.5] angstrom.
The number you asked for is 1.12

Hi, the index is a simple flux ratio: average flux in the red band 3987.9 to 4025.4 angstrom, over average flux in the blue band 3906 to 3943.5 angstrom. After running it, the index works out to 1.19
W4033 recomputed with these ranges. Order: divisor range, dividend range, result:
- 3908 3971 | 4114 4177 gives 1.15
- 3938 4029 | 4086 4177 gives 1.04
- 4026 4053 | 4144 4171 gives 0.94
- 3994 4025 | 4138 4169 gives 0.95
